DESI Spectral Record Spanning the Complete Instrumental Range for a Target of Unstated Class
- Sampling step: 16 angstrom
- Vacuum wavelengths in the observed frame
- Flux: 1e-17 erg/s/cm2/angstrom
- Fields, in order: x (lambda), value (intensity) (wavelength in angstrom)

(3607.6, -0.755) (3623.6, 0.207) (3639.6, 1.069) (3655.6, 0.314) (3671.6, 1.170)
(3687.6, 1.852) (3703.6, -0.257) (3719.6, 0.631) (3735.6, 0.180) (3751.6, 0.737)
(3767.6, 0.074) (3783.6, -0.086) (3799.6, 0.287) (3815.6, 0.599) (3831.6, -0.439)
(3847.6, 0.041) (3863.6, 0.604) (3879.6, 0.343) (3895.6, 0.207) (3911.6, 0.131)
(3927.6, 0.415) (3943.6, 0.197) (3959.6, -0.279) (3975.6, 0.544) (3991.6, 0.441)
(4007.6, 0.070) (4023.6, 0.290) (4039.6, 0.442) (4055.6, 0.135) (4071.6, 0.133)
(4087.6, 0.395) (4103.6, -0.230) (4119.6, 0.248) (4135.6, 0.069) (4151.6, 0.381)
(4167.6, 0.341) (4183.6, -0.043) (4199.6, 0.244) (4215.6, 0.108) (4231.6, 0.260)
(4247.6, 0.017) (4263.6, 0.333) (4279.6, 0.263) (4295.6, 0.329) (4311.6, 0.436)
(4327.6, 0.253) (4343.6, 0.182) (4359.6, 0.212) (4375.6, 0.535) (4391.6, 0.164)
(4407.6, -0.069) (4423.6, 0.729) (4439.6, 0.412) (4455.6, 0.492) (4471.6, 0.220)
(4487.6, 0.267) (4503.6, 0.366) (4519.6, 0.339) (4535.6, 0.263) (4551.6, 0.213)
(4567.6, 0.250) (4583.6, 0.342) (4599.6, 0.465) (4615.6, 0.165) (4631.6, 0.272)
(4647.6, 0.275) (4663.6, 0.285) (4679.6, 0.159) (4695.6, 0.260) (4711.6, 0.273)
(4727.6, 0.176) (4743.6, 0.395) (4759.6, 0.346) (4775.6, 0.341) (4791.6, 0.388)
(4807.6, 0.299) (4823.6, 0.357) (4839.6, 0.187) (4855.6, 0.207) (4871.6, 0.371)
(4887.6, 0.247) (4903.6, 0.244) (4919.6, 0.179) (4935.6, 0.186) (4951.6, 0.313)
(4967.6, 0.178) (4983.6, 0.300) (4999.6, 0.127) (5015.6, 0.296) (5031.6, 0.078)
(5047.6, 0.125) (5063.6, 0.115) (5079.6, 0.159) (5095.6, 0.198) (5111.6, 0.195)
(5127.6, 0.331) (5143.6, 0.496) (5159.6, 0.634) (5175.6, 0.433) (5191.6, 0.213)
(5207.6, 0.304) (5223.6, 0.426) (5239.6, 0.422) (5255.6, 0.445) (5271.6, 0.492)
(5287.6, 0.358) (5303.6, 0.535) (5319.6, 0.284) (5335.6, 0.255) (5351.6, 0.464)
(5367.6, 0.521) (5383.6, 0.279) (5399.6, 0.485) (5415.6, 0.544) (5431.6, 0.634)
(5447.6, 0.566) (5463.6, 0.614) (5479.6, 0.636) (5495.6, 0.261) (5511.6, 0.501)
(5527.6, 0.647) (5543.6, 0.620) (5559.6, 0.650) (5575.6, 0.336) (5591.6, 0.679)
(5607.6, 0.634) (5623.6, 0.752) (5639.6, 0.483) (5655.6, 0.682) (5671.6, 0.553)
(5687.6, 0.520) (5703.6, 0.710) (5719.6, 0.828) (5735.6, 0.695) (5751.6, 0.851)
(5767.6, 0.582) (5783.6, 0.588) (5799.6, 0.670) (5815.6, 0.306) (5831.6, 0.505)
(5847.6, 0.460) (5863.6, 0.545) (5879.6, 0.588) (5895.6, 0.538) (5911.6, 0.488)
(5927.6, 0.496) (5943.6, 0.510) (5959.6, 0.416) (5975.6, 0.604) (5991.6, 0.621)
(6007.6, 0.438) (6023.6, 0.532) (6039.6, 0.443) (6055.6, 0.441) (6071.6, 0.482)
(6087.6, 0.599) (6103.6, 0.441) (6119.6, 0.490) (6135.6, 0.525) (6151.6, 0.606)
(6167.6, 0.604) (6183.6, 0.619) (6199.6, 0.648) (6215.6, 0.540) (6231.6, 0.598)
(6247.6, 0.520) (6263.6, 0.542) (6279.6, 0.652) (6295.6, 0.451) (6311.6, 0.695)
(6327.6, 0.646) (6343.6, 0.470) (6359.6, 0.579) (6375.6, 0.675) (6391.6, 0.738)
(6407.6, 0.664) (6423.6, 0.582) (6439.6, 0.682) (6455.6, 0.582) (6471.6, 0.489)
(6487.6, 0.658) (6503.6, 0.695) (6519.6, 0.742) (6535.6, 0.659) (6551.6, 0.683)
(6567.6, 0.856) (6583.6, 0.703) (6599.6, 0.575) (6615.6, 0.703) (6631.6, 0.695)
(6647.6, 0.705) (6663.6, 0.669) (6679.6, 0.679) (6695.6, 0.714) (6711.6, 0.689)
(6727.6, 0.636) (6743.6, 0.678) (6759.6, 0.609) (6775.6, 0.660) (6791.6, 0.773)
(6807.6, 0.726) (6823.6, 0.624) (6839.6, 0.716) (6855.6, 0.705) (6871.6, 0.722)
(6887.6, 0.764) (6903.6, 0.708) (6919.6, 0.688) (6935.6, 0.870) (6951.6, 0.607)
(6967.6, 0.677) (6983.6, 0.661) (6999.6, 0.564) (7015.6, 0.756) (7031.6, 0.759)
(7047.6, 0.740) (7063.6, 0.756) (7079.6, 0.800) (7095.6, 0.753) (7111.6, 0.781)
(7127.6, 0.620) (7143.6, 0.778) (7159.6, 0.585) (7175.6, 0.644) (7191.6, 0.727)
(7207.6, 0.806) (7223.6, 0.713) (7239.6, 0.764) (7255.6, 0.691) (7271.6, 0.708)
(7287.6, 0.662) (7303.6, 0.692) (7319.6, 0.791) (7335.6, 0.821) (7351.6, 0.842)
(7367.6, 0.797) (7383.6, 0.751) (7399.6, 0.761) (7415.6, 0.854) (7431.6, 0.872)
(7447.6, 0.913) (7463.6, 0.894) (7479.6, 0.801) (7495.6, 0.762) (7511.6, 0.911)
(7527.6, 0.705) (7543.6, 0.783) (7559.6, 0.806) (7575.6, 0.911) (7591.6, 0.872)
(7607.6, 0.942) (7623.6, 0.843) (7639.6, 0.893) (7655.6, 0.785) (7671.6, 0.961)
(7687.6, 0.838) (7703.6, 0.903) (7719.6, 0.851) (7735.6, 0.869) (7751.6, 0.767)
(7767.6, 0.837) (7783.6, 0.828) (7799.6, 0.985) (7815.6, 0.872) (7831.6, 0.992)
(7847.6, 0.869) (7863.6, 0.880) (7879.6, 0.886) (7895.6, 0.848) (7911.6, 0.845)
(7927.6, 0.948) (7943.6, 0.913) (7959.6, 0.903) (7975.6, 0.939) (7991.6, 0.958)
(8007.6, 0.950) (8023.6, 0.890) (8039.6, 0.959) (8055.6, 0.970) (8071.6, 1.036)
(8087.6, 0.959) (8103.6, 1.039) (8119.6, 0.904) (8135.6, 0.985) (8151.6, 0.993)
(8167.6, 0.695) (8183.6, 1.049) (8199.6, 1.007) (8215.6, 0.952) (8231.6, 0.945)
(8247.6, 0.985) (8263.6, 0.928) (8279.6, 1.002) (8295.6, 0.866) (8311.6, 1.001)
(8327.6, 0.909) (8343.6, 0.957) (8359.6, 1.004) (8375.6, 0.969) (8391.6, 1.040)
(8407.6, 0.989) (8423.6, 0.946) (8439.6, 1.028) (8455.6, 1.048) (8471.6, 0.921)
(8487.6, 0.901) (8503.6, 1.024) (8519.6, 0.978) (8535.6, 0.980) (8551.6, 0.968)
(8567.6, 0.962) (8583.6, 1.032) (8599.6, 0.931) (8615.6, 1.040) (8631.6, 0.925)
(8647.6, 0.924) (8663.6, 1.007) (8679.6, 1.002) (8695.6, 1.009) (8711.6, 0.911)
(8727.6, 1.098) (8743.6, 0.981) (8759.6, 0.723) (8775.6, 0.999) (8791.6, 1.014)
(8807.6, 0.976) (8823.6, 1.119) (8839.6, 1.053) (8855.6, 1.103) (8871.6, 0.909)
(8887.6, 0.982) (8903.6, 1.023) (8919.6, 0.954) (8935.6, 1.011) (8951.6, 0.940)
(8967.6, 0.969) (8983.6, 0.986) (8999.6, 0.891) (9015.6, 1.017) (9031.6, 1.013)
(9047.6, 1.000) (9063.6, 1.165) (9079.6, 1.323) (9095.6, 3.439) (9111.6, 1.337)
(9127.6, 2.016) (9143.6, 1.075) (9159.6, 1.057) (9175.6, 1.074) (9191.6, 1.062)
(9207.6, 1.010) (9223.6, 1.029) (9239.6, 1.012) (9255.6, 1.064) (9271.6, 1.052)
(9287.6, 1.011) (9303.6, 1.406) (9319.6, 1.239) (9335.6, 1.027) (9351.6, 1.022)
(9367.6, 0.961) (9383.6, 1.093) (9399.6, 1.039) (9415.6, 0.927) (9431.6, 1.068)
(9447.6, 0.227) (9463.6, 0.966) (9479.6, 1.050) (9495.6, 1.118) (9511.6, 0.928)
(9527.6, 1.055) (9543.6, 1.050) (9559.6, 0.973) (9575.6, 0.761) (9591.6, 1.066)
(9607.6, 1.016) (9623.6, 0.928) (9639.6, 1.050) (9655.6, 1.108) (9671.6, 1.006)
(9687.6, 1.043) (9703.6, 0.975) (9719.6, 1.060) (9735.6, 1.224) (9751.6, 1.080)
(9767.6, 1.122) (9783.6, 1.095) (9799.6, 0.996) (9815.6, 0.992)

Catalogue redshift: 0.385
